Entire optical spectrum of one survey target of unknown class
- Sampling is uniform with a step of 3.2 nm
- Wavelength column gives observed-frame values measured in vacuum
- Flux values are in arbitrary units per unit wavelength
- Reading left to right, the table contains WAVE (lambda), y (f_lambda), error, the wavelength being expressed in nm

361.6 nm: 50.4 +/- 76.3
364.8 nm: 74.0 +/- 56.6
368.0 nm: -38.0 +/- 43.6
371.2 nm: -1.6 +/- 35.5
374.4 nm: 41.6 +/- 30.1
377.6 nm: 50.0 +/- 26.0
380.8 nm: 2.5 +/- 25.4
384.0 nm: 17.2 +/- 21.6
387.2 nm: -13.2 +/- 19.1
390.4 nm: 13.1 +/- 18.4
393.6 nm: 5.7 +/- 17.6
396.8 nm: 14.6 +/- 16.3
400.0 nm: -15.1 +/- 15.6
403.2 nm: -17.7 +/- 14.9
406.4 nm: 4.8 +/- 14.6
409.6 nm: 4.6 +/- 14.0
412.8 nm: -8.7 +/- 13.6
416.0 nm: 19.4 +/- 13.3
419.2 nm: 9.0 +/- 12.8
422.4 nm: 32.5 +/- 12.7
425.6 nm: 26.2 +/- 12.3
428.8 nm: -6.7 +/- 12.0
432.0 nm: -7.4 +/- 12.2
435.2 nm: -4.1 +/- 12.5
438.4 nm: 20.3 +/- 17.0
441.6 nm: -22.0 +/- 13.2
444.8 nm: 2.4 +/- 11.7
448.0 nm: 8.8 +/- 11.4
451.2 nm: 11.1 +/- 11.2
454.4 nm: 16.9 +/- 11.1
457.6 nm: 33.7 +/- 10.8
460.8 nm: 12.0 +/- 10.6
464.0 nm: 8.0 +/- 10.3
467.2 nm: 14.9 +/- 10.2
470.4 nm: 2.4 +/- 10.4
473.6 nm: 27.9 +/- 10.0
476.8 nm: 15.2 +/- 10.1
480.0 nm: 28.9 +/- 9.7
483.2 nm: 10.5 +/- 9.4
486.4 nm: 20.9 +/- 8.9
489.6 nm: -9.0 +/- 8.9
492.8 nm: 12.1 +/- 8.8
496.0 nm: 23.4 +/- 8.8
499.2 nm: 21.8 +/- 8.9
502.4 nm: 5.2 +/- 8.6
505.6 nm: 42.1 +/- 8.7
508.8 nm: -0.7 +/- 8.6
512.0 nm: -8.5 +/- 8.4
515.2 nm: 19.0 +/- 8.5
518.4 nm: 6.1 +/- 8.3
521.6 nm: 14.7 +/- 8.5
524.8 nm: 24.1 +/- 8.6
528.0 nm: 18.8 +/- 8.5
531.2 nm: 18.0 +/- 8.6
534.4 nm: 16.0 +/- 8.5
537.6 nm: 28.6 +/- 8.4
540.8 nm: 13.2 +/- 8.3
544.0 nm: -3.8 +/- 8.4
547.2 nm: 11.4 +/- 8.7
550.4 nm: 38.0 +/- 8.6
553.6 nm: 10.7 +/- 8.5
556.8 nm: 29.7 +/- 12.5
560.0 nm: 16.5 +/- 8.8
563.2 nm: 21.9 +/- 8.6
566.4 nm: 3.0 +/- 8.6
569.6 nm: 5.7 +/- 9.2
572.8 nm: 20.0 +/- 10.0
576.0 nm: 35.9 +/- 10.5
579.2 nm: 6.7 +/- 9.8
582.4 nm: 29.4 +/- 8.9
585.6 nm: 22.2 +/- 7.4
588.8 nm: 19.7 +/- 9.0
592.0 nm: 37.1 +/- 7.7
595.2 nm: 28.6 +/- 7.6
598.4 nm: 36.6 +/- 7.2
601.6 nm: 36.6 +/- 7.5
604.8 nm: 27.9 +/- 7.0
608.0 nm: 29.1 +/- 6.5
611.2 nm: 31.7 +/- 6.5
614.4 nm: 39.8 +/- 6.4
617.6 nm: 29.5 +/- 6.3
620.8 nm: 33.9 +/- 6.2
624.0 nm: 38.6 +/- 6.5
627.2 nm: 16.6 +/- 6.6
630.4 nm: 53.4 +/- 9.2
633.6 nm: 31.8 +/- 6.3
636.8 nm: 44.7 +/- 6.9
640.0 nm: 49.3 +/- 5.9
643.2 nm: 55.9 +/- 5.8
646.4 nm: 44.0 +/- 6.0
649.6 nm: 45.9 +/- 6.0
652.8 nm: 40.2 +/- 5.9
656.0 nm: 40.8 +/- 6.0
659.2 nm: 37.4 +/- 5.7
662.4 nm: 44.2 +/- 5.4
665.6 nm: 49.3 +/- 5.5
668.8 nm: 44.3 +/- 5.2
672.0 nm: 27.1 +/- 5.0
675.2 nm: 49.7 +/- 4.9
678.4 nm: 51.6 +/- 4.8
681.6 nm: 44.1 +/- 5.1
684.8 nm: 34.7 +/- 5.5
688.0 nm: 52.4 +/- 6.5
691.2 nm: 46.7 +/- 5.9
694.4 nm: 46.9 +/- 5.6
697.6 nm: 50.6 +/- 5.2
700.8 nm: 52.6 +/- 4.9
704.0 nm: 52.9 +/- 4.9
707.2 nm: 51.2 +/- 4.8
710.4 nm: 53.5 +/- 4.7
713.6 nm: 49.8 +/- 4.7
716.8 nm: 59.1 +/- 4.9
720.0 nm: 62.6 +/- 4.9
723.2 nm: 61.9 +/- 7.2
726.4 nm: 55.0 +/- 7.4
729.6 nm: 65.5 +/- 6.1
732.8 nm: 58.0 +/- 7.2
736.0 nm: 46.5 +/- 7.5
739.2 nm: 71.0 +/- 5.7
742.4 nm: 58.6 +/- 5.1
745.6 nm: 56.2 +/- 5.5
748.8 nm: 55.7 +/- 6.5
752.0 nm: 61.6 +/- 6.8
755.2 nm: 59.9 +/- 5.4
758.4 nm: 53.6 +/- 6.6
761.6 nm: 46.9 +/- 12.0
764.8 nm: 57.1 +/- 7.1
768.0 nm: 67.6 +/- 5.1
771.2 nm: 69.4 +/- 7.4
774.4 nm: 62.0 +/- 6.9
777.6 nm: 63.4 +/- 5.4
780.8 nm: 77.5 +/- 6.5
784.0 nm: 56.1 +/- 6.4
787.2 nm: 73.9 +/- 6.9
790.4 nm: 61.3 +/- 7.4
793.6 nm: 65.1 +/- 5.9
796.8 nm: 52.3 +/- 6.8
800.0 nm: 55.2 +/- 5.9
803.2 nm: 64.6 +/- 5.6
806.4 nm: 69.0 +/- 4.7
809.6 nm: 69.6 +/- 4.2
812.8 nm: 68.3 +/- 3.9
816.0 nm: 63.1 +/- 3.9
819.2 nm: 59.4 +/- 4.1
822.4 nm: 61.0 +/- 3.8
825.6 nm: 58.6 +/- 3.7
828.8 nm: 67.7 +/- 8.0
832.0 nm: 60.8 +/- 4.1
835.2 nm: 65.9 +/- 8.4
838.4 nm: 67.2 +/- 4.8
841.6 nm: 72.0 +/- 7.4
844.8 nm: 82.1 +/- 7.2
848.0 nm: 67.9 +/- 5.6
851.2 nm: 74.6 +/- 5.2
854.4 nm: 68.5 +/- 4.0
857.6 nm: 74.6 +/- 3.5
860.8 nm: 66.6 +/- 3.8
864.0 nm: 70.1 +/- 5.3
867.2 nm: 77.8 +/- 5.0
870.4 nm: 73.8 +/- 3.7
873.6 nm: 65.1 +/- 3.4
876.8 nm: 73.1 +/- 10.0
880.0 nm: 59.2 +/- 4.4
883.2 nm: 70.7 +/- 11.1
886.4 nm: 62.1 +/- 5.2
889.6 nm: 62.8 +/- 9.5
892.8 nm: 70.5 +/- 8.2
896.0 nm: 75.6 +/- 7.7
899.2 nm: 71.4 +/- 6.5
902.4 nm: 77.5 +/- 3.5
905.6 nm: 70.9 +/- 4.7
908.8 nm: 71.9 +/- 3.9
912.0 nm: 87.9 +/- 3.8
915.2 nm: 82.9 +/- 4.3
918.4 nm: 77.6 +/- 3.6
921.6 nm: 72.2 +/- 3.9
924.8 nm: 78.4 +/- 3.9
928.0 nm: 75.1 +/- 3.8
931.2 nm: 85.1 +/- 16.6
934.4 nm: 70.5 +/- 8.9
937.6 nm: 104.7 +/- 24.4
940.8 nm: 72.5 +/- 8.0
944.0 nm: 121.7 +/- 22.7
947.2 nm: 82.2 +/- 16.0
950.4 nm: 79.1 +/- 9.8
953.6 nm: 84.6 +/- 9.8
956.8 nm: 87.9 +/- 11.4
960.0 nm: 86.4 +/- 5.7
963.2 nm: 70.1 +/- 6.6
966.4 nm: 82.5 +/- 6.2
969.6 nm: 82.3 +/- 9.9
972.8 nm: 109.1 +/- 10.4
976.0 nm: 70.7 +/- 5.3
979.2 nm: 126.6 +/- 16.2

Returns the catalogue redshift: 0.59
